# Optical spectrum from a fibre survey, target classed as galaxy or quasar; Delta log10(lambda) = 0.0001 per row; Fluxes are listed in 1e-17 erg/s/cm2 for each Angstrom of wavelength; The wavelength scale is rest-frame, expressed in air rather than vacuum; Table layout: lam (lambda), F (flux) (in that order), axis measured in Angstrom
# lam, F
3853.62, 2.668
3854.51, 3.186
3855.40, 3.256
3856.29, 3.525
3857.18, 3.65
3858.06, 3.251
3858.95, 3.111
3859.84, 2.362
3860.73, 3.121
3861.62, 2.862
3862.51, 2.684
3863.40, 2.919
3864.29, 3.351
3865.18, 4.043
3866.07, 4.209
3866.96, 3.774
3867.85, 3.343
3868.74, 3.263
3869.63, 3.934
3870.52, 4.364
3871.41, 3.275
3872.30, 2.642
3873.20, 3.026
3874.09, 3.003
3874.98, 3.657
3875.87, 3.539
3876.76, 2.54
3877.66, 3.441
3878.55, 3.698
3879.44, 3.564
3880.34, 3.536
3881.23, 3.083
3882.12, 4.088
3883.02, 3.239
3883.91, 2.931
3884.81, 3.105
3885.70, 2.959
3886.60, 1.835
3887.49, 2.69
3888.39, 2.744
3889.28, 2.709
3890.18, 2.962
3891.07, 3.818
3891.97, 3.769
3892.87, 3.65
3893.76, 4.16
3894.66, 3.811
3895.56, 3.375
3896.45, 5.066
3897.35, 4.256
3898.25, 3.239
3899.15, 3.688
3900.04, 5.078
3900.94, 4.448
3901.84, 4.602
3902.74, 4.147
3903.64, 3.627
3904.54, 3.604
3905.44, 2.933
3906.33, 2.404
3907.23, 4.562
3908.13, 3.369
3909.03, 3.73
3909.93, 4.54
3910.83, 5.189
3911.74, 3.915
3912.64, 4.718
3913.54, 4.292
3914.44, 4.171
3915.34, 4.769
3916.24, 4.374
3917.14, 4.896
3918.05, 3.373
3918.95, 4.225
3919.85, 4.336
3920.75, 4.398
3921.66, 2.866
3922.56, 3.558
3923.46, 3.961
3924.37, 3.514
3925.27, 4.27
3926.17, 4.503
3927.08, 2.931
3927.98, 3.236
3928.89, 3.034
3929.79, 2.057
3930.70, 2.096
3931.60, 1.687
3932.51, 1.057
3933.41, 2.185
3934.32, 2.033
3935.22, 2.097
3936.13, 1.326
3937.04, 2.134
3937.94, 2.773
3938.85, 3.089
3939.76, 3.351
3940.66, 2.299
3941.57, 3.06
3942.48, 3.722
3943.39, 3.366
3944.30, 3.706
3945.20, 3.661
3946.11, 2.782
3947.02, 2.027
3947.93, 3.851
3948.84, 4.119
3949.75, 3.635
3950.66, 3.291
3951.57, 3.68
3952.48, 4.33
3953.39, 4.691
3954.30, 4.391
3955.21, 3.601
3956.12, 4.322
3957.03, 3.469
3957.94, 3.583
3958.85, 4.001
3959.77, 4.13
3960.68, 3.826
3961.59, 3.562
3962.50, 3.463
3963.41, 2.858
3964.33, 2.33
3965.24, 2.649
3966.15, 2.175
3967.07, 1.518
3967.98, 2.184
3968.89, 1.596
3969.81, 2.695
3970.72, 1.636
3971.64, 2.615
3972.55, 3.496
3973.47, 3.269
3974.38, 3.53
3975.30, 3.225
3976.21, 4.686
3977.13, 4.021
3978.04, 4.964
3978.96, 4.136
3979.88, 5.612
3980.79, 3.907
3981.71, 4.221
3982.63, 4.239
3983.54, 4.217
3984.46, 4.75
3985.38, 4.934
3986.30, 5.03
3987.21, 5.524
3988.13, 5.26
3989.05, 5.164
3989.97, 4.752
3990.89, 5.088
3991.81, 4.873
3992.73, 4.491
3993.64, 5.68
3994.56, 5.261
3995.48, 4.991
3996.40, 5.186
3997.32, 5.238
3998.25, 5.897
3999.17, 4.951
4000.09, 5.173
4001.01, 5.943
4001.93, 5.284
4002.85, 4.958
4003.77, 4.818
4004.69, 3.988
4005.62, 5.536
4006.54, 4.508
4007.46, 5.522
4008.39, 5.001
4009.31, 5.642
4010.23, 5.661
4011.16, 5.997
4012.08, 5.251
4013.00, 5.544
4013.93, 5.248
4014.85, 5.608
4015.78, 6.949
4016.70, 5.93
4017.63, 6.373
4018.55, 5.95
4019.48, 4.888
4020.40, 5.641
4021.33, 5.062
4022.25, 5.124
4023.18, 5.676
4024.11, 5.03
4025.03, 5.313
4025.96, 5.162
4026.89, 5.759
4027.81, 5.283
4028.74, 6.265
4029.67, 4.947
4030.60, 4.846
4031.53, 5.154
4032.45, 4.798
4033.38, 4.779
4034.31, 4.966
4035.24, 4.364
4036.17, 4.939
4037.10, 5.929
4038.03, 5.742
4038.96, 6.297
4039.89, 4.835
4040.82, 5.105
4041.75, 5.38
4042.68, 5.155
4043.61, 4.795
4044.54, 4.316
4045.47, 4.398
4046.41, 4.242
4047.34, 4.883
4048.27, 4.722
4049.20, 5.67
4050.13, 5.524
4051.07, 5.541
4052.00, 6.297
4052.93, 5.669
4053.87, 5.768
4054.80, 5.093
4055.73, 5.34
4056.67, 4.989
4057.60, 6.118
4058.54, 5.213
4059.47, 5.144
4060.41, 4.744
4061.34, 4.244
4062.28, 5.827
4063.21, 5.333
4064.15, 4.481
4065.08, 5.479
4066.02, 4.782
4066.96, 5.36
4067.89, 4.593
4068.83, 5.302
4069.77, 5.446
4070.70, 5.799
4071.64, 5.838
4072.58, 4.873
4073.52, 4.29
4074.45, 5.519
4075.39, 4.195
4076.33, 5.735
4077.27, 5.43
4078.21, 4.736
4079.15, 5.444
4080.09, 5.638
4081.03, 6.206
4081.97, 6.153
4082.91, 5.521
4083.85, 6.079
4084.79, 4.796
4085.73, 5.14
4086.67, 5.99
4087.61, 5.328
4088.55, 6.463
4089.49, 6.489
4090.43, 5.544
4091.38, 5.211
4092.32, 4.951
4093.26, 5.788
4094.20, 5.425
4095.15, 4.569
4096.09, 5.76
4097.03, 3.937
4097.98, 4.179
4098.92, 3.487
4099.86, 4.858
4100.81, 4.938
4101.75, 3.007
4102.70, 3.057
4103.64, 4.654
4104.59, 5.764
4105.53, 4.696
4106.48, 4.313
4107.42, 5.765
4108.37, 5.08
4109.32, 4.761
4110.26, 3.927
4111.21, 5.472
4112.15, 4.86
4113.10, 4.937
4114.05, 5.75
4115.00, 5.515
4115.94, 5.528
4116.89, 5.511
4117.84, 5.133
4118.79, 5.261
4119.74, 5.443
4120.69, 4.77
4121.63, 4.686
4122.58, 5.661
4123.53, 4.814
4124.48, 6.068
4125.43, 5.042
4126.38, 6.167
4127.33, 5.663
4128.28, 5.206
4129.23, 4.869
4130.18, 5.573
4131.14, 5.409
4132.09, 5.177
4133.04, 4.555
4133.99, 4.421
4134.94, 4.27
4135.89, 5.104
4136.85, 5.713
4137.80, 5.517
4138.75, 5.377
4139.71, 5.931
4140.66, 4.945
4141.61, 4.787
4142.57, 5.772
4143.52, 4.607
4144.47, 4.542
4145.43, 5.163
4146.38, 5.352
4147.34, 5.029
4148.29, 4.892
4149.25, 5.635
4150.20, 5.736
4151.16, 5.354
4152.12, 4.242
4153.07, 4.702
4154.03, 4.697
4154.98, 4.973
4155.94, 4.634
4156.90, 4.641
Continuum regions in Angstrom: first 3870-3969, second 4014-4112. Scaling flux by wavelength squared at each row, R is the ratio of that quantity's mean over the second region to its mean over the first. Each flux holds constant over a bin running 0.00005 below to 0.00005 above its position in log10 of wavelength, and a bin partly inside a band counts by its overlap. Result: 1.6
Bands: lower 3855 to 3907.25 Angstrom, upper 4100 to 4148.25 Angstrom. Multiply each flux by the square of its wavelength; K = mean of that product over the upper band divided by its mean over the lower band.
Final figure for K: 1.7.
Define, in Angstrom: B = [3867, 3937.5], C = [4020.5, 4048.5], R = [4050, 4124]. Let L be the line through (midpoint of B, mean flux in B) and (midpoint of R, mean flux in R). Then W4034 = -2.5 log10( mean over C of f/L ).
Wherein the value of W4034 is -0.10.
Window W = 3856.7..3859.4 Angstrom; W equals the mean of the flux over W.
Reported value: 3.34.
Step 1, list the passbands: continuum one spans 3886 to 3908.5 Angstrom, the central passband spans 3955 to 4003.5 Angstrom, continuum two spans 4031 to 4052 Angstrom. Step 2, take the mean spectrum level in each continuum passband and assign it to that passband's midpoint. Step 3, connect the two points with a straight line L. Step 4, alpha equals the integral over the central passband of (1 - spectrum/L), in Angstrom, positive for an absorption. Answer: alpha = 3.9 Angstrom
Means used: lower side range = 3.62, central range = 4.12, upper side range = 5.1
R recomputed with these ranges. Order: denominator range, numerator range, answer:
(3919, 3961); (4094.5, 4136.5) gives 1.65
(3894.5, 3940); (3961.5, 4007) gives 1.23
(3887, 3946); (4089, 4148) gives 1.61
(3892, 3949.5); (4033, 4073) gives 1.58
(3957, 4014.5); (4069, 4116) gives 1.24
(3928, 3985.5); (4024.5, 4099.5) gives 1.70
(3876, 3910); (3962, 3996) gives 1.16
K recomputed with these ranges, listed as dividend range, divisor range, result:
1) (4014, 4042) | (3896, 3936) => 1.57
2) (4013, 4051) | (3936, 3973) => 1.74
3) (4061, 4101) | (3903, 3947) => 1.69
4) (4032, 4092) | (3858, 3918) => 1.60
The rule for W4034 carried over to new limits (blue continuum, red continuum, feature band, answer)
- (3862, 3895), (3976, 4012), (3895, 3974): 0.195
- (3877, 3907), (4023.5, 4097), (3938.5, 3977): 0.269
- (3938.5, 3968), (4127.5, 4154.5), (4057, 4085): -0.184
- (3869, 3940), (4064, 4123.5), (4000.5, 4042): -0.192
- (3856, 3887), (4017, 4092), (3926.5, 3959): 0.311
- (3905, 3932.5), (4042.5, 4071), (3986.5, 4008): -0.136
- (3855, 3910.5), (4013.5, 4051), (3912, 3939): 0.208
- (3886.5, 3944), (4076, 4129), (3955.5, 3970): 0.272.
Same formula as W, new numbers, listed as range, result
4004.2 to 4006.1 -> 4.75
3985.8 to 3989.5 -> 5.24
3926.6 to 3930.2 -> 2.83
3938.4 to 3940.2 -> 3.21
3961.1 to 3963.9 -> 3.29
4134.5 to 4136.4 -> 4.7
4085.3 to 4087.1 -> 5.57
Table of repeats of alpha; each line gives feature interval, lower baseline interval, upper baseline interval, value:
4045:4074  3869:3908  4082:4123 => -2.62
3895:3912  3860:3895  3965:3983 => -3.47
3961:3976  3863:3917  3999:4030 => 6.45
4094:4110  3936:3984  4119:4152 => 0.91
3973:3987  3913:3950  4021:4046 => -0.60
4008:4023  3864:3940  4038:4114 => -3.50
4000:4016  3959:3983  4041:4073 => -4.71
